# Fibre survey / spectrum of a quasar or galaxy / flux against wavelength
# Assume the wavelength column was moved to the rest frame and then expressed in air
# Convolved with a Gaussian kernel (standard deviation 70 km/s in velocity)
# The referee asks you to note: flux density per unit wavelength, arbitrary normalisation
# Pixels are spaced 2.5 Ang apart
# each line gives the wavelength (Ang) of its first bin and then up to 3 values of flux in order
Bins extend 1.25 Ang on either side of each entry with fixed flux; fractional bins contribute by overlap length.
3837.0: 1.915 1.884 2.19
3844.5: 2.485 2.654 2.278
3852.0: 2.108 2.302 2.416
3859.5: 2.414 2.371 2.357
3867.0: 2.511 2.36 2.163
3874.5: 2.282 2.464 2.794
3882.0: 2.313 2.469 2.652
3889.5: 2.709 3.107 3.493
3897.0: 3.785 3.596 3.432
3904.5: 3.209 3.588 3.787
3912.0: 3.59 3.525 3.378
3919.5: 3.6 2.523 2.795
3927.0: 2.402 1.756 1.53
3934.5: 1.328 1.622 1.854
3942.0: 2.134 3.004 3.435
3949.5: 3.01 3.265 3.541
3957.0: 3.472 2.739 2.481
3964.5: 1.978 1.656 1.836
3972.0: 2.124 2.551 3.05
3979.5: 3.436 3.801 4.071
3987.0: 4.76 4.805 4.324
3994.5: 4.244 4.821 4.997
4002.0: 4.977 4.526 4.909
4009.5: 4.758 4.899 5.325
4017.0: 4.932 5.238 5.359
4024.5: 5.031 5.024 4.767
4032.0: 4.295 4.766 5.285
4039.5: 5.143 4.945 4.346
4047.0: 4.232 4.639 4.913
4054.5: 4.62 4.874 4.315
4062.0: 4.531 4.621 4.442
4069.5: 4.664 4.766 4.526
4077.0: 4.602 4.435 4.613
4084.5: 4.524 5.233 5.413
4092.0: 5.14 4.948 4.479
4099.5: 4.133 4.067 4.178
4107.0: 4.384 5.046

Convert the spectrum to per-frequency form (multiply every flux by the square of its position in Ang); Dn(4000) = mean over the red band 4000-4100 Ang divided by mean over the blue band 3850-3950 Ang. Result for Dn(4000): 1.91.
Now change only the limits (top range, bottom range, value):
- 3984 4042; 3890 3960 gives 1.72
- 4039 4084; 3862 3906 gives 1.80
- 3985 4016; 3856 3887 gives 2.10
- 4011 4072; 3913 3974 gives 1.98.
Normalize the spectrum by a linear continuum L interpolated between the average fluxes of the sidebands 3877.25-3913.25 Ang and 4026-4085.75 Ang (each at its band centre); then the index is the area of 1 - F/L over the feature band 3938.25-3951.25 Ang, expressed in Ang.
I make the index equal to 3.3 Ang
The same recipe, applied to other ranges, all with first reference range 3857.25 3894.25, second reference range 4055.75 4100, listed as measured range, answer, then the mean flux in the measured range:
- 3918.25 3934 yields 3.45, 2.38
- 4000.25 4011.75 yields -2.62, 4.81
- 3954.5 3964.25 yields 1.51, 2.89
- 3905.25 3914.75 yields -2.37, 3.61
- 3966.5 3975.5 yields 3.77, 2.06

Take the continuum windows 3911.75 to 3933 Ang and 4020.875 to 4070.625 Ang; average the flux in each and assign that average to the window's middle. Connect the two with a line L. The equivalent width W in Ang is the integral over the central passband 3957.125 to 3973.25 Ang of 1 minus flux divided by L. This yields 5.7 Ang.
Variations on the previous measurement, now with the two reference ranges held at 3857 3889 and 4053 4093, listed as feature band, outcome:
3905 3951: 4.61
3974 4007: -4.06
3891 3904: -3.64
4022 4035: -1.97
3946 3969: 3.92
